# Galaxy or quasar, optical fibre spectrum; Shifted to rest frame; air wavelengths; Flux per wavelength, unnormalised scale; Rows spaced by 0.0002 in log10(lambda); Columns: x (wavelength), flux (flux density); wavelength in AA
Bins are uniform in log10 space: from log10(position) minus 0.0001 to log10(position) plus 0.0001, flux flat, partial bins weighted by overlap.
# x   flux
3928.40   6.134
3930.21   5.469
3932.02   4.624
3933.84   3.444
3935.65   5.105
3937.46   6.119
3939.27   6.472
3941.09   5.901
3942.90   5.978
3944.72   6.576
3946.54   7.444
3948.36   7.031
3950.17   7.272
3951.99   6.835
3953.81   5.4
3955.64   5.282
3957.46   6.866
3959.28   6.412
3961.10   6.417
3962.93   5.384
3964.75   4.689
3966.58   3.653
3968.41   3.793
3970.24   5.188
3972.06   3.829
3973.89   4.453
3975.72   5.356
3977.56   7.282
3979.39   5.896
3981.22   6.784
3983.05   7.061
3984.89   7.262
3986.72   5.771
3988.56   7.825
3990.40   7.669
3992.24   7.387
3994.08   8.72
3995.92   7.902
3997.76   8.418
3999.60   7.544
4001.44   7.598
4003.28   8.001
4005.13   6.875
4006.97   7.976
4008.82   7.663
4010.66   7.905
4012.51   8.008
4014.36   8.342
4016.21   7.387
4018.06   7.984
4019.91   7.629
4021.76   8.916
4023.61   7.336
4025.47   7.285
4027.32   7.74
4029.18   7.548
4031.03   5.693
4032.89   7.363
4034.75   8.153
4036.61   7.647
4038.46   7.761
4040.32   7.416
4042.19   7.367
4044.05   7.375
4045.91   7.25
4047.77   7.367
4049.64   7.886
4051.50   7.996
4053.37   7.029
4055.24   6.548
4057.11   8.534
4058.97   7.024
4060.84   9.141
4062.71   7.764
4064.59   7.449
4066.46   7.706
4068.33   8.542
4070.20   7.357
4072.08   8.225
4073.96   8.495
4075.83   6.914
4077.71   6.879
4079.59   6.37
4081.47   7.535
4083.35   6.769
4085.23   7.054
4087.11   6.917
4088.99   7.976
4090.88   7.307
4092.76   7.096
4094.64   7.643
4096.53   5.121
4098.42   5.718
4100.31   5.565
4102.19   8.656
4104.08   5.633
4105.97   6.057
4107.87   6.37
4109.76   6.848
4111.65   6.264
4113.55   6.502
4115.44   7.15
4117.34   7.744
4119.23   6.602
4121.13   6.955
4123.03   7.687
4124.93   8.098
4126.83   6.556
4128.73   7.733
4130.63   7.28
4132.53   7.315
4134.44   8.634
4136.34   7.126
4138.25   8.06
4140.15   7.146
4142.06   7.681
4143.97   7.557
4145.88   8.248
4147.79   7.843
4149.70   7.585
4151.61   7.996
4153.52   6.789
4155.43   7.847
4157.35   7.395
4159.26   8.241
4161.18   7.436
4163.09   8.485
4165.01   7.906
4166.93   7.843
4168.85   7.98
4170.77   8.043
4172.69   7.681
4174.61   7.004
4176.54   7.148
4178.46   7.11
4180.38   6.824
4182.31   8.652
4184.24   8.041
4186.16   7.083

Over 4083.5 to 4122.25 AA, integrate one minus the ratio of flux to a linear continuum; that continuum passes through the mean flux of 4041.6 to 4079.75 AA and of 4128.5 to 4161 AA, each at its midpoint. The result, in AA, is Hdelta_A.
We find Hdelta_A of 4.4 AA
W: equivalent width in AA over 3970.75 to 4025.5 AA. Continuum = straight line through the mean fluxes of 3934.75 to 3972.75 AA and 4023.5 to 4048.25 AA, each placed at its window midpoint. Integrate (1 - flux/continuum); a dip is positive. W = -4.8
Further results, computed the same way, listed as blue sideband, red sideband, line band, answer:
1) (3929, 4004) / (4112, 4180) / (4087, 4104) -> 0.83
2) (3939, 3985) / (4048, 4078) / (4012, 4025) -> -1.86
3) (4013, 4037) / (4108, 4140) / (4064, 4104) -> 1.30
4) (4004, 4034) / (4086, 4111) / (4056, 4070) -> -1.73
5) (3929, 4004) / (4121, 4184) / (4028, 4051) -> -2.10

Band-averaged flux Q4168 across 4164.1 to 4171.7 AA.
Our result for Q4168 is 7.94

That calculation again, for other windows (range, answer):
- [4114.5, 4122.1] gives 7.11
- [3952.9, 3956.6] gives 5.35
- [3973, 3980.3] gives 5.75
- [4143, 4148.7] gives 7.88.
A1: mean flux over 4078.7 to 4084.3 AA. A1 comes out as 6.9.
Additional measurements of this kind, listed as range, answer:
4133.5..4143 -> 7.73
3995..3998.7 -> 8.16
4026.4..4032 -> 6.99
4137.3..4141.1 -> 7.62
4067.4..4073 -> 8.04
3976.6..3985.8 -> 6.85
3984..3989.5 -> 6.95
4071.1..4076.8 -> 7.86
